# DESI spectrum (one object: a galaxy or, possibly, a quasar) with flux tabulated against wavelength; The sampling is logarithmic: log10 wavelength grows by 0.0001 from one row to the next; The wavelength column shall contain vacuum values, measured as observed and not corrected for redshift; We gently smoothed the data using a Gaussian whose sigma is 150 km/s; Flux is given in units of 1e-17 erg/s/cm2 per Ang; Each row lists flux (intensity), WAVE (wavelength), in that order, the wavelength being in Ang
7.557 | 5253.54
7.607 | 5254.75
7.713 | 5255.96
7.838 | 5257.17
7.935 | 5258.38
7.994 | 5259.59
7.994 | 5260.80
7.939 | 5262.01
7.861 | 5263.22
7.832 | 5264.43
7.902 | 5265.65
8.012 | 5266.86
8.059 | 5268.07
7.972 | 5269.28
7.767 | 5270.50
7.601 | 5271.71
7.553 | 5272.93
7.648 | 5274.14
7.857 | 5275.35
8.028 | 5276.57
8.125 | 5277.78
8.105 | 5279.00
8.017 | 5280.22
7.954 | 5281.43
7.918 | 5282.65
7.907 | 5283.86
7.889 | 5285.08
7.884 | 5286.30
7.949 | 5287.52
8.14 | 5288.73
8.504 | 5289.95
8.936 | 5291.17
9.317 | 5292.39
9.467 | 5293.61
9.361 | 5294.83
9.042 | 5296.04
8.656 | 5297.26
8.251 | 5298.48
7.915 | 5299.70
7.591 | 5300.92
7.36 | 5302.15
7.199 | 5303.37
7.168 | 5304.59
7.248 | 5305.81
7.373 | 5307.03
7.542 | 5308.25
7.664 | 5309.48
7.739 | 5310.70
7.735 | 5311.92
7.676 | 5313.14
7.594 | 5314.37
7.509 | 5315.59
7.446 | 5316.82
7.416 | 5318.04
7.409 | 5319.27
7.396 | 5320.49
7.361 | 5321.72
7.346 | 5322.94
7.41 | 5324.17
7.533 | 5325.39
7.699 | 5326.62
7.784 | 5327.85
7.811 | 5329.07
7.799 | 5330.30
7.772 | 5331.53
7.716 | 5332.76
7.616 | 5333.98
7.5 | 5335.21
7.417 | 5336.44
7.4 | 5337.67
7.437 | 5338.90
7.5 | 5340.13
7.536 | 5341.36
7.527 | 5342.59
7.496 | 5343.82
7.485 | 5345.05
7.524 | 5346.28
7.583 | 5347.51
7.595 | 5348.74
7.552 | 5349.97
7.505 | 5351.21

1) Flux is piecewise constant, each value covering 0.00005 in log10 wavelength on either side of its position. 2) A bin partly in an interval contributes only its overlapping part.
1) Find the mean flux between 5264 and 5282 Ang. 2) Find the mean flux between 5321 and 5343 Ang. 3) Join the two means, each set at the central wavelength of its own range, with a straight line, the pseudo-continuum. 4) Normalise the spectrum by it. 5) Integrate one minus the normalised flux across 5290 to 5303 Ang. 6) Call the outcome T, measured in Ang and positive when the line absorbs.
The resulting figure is -1.3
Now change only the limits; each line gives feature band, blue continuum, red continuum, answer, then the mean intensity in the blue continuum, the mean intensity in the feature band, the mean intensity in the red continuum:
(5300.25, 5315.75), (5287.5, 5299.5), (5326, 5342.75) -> 1.6 Ang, 8.78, 7.49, 7.61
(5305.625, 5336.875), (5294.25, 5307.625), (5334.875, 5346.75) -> 0.5 Ang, 7.92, 7.56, 7.48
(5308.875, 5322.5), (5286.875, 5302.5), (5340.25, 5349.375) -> 1.0 Ang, 8.52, 7.54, 7.54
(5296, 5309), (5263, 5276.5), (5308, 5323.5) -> -0.1 Ang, 7.83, 7.7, 7.52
